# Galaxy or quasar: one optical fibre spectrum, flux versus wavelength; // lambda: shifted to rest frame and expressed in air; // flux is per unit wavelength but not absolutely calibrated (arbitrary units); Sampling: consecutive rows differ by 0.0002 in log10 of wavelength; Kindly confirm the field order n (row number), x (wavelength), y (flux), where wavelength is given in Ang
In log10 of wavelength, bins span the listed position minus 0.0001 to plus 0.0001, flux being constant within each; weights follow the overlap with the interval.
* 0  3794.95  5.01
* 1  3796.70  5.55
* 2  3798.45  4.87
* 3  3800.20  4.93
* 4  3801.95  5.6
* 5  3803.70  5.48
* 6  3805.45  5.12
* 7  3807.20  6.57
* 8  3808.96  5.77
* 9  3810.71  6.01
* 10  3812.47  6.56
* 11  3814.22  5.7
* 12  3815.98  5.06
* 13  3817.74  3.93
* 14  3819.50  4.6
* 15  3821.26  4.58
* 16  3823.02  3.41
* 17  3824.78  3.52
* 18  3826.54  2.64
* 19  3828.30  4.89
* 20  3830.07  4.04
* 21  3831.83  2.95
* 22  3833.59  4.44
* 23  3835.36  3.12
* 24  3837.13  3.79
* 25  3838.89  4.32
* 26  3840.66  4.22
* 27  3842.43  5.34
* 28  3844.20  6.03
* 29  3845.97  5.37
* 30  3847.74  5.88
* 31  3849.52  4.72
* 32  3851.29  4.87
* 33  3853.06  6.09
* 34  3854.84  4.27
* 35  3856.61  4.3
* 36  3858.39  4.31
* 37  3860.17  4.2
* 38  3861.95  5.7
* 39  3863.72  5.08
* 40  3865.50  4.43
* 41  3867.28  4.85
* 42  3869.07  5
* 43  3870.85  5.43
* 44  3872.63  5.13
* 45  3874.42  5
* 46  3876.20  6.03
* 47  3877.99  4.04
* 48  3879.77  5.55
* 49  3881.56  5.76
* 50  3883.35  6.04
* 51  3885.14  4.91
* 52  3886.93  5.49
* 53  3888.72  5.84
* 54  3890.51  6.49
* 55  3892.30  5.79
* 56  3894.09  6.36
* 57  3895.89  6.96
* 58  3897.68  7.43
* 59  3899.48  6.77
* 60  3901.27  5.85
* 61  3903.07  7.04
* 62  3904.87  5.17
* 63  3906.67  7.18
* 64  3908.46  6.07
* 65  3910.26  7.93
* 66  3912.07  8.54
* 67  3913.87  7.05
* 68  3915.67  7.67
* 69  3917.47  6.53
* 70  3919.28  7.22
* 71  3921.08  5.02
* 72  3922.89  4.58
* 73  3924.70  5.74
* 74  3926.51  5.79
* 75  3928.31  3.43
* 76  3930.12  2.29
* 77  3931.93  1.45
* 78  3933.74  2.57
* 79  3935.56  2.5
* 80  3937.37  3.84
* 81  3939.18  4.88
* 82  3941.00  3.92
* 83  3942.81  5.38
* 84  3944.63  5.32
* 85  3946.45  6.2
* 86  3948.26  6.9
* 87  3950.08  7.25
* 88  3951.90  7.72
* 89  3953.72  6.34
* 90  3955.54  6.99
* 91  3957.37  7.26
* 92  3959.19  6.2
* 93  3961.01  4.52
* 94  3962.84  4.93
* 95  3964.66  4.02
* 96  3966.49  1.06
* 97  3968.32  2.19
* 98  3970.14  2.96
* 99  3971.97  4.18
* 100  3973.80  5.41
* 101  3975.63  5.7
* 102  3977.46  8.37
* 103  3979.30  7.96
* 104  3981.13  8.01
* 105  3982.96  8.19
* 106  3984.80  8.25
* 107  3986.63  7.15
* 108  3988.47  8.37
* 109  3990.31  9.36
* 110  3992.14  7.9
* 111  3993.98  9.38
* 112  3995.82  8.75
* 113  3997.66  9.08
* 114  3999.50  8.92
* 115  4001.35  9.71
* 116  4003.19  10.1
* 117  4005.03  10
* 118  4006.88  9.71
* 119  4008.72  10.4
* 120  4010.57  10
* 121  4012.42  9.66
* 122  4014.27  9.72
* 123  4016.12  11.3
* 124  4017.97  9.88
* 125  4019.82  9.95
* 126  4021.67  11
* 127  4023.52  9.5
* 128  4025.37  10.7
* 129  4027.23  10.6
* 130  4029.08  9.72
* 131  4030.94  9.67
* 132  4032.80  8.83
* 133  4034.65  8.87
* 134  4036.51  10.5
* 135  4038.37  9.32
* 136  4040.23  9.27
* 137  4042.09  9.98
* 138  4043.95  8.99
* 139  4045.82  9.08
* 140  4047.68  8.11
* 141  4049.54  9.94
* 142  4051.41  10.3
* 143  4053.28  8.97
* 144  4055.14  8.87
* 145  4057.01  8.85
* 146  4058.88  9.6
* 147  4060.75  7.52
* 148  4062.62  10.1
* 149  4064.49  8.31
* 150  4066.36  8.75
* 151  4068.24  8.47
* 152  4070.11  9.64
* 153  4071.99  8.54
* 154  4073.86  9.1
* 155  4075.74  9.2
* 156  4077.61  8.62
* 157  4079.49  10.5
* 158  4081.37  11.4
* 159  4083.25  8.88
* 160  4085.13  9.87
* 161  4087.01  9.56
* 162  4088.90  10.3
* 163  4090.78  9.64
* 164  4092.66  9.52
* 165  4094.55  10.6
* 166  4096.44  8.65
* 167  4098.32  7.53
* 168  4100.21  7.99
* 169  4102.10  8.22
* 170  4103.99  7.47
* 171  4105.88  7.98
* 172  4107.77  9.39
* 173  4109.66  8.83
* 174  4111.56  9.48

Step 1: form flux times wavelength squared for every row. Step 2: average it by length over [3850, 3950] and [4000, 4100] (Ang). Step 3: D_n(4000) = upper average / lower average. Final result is 1.89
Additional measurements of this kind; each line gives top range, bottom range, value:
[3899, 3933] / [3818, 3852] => 1.40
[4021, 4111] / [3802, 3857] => 2.19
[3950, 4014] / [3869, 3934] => 1.34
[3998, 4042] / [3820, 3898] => 2.16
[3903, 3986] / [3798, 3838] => 1.28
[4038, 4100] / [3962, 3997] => 1.50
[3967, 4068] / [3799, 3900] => 1.88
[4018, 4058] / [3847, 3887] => 2.06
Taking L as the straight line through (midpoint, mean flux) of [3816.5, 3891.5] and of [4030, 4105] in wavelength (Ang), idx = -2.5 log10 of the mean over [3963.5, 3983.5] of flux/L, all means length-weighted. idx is 0.363 mag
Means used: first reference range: 4.78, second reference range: 9.19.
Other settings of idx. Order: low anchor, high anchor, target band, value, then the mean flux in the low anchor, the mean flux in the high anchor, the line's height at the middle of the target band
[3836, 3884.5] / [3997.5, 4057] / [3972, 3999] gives 0.089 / 5.02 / 9.7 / 8.53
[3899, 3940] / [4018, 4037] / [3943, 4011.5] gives 0.111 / 5.42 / 9.92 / 7.83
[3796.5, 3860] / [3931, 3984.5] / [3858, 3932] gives -0.133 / 4.79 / 5.28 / 5.04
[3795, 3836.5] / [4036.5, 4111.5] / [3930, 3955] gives 0.387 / 4.75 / 9.14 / 6.91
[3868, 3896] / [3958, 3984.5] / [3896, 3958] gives -0.058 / 5.57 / 5.36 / 5.46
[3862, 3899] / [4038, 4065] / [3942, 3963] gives 0.129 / 5.6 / 9.16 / 7.1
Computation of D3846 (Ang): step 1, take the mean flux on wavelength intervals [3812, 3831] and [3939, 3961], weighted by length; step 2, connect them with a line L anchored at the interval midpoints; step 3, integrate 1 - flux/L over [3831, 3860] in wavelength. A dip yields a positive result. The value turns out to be 0.7 Ang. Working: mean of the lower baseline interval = 4.4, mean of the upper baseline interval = 6.17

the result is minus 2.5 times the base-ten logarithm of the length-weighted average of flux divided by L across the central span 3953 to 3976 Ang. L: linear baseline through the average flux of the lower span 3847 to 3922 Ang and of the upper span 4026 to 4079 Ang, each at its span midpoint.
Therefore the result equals 0.49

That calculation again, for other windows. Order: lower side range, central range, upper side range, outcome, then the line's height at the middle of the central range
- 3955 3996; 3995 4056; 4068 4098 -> -0.24 mag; 7.82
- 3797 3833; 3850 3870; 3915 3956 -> 0.03 mag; 4.95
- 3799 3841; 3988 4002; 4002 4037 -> 0.05 mag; 9.34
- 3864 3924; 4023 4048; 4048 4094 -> -0.10 mag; 8.68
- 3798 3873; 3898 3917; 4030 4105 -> -0.13 mag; 6.17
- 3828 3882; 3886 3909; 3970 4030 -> -0.06 mag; 5.99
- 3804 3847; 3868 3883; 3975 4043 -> 0.13 mag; 5.94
